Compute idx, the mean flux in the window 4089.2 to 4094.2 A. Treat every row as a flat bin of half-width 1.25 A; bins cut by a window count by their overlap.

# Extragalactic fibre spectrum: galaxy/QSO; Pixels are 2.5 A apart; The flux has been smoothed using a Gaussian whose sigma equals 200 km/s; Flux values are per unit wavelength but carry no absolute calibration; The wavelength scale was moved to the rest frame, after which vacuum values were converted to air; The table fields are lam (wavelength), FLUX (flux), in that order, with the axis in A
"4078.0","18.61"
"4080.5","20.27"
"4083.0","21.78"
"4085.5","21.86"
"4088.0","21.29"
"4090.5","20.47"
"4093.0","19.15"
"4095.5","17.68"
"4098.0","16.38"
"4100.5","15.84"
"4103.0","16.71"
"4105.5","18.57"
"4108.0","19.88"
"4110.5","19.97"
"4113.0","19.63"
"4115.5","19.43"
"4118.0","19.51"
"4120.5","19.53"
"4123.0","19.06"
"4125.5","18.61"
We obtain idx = 19.8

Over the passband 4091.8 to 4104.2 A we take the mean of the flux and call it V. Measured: 17.1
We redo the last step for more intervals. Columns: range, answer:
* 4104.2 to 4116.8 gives 19.5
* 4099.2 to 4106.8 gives 17.1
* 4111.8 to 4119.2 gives 19.5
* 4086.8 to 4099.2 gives 19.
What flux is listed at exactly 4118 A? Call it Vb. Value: 19.51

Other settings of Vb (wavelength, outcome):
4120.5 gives 19.53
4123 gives 19.06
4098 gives 16.38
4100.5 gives 15.84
